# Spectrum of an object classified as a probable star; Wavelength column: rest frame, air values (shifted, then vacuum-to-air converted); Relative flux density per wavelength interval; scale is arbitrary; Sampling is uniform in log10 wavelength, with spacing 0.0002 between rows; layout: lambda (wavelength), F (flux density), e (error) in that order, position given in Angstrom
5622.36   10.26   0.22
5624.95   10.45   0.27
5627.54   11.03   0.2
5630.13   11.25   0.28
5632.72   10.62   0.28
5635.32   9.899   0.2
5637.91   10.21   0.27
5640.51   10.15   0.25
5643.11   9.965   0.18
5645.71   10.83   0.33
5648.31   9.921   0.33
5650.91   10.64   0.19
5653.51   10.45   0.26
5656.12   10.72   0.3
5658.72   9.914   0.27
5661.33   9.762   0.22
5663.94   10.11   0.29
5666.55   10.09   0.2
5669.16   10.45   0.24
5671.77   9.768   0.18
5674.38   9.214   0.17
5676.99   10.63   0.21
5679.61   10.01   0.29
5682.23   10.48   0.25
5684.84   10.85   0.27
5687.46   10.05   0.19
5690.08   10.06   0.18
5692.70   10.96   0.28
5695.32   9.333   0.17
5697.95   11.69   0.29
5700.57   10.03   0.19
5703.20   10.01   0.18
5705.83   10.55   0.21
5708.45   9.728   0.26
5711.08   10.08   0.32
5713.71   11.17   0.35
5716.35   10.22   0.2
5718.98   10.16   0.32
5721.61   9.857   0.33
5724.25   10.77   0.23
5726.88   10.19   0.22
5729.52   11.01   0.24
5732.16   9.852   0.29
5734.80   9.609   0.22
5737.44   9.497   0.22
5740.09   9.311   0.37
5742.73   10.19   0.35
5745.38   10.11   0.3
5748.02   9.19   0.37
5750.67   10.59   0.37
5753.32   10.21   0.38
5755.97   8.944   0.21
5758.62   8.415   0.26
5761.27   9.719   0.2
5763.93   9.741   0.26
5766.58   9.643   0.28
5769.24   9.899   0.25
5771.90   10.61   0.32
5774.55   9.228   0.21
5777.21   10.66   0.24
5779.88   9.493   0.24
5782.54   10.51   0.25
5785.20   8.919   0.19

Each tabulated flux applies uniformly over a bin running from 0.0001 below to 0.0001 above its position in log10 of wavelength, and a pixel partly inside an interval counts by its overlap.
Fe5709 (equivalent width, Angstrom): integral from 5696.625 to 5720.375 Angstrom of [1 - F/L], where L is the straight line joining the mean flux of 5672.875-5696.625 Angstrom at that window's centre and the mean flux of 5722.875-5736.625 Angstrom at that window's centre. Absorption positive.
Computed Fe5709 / -0.4 Angstrom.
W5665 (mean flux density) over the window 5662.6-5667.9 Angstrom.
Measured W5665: 10.1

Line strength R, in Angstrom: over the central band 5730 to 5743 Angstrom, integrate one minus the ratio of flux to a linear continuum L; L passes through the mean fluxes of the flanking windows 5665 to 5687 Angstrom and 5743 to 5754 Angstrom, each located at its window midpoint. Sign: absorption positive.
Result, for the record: 0.4 Angstrom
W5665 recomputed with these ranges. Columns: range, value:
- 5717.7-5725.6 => 10.3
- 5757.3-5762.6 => 9.07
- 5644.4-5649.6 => 10.4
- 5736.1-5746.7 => 9.77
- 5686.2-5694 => 10.4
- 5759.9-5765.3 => 9.72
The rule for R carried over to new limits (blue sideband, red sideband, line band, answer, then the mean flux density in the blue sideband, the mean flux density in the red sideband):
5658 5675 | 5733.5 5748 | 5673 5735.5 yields -3.0 Angstrom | 9.93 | 9.69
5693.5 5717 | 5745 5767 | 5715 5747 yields -0.3 Angstrom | 10.3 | 9.6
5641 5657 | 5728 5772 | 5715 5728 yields -0.4 Angstrom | 10.4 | 9.77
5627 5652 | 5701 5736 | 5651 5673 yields 0.4 Angstrom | 10.4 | 10.2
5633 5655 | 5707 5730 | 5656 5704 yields 0.5 Angstrom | 10.3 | 10.3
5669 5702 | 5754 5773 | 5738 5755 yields -0.3 Angstrom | 10.3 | 9.58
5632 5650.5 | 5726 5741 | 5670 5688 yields -0.1 Angstrom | 10.2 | 9.91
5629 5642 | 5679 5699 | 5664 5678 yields 0.5 Angstrom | 10.4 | 10.4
